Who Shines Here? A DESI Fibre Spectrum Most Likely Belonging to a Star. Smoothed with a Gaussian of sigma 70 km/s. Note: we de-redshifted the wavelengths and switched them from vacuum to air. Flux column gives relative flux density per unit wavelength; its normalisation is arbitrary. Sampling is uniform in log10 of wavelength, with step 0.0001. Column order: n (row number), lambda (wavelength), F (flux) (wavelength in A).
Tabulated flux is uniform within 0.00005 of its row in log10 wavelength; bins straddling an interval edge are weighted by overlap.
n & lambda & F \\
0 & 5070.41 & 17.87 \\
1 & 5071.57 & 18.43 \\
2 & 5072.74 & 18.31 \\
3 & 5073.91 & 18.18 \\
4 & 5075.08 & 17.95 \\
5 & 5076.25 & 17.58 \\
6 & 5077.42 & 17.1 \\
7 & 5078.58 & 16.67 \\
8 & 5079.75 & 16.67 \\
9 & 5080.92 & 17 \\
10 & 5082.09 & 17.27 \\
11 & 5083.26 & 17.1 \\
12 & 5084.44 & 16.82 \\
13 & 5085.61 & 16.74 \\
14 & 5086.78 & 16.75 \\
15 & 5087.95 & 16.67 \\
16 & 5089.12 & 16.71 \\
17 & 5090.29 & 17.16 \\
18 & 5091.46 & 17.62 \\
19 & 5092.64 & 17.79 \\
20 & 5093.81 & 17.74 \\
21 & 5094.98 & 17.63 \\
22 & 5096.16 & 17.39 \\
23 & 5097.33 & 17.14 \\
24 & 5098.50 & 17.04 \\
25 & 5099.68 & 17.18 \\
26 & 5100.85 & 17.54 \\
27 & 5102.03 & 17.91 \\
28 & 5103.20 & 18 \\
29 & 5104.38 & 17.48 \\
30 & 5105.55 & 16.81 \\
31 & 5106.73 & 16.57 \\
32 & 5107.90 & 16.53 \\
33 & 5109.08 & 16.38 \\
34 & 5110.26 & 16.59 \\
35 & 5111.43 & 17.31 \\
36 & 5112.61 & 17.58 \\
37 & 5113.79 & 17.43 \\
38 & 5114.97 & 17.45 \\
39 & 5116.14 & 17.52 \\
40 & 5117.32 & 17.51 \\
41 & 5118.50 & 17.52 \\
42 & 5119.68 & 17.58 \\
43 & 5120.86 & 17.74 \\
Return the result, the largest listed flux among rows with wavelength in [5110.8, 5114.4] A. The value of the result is 17.58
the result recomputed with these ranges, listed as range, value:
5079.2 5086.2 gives 17.27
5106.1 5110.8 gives 16.59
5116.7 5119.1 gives 17.52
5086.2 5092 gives 17.62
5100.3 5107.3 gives 18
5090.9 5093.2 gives 17.79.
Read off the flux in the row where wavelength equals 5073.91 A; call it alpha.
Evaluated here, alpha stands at 18.18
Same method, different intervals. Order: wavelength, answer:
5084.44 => 16.82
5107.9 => 16.53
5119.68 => 17.58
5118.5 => 17.52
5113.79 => 17.43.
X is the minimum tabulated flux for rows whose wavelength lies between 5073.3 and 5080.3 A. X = 16.67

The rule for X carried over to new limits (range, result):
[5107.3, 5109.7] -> 16.38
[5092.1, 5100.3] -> 17.04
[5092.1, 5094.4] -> 17.74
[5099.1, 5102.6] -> 17.18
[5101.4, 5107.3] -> 16.57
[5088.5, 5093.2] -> 16.71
